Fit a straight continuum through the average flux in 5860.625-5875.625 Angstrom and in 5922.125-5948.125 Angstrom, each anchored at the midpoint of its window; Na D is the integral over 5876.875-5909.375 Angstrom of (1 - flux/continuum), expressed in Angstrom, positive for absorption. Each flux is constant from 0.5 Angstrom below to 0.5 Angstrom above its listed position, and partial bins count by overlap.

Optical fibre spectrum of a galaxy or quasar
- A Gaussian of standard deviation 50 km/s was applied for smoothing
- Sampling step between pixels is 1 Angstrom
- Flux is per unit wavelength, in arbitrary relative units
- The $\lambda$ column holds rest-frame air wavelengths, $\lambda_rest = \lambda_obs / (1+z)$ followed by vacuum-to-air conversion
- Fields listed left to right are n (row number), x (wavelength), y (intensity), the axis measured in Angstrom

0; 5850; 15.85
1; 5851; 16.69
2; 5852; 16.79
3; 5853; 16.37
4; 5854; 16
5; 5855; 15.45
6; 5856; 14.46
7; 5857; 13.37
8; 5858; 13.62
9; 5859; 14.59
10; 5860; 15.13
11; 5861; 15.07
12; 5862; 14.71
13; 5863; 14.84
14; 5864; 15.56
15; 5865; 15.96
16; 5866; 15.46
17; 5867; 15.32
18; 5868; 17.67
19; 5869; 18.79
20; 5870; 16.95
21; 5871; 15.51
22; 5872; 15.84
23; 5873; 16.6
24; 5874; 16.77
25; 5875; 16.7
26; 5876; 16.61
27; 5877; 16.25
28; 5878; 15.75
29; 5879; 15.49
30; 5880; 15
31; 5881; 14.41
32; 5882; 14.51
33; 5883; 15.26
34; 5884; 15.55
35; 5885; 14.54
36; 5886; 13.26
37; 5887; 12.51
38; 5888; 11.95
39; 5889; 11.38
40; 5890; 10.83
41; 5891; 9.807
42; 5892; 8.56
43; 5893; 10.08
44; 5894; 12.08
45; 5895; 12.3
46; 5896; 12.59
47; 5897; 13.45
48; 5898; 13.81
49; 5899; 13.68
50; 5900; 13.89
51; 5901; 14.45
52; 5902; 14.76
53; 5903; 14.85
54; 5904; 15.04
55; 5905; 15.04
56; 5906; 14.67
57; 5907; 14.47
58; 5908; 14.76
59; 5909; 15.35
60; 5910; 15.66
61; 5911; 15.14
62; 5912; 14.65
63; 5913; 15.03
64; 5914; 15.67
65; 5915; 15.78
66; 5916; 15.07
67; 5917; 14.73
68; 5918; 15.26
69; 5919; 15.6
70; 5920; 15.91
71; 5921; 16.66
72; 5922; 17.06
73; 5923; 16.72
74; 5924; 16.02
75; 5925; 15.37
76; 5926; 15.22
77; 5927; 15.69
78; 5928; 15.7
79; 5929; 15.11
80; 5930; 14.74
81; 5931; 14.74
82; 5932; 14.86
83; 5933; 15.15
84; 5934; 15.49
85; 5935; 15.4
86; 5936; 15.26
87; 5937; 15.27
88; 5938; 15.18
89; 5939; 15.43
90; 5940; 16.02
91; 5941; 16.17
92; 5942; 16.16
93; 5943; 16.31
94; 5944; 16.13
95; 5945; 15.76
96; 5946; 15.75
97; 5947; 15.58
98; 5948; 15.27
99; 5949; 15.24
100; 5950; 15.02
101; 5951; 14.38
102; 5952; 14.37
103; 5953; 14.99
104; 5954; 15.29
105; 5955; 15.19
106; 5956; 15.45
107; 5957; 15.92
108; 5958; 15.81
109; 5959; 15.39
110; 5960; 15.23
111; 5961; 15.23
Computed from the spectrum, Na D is 4.7 Angstrom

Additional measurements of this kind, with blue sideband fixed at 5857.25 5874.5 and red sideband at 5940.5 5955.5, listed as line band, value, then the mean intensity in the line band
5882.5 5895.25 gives 2.9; 12.2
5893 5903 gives 1.5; 13.3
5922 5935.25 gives 0.0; 15.5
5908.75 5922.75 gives 0.0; 15.6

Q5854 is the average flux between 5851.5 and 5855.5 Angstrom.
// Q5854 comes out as 16.2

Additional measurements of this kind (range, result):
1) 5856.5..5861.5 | 14.4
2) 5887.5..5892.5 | 10.5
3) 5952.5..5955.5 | 15.2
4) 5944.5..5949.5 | 15.5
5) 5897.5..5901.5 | 14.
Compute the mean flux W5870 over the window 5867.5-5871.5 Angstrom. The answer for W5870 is 17.2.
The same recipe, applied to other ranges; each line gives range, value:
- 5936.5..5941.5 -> 15.6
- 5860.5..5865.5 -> 15.2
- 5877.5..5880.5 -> 15.4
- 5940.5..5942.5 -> 16.2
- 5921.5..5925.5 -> 16.3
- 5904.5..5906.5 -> 14.9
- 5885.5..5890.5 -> 12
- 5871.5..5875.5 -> 16.5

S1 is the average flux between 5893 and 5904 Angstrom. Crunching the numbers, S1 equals 13.5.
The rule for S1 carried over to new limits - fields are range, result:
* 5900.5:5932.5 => 15.3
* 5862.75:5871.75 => 16.3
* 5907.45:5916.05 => 15.2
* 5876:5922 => 14.2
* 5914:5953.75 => 15.5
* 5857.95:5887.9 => 15.5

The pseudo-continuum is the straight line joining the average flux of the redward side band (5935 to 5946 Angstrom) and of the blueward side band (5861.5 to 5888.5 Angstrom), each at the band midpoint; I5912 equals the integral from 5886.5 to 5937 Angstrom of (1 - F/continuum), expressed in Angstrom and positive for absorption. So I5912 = 4.1 Angstrom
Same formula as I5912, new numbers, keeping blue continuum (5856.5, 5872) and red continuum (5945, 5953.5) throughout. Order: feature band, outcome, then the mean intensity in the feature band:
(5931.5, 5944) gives -0.3 Angstrom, 15.6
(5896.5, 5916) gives 0.7 Angstrom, 14.8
